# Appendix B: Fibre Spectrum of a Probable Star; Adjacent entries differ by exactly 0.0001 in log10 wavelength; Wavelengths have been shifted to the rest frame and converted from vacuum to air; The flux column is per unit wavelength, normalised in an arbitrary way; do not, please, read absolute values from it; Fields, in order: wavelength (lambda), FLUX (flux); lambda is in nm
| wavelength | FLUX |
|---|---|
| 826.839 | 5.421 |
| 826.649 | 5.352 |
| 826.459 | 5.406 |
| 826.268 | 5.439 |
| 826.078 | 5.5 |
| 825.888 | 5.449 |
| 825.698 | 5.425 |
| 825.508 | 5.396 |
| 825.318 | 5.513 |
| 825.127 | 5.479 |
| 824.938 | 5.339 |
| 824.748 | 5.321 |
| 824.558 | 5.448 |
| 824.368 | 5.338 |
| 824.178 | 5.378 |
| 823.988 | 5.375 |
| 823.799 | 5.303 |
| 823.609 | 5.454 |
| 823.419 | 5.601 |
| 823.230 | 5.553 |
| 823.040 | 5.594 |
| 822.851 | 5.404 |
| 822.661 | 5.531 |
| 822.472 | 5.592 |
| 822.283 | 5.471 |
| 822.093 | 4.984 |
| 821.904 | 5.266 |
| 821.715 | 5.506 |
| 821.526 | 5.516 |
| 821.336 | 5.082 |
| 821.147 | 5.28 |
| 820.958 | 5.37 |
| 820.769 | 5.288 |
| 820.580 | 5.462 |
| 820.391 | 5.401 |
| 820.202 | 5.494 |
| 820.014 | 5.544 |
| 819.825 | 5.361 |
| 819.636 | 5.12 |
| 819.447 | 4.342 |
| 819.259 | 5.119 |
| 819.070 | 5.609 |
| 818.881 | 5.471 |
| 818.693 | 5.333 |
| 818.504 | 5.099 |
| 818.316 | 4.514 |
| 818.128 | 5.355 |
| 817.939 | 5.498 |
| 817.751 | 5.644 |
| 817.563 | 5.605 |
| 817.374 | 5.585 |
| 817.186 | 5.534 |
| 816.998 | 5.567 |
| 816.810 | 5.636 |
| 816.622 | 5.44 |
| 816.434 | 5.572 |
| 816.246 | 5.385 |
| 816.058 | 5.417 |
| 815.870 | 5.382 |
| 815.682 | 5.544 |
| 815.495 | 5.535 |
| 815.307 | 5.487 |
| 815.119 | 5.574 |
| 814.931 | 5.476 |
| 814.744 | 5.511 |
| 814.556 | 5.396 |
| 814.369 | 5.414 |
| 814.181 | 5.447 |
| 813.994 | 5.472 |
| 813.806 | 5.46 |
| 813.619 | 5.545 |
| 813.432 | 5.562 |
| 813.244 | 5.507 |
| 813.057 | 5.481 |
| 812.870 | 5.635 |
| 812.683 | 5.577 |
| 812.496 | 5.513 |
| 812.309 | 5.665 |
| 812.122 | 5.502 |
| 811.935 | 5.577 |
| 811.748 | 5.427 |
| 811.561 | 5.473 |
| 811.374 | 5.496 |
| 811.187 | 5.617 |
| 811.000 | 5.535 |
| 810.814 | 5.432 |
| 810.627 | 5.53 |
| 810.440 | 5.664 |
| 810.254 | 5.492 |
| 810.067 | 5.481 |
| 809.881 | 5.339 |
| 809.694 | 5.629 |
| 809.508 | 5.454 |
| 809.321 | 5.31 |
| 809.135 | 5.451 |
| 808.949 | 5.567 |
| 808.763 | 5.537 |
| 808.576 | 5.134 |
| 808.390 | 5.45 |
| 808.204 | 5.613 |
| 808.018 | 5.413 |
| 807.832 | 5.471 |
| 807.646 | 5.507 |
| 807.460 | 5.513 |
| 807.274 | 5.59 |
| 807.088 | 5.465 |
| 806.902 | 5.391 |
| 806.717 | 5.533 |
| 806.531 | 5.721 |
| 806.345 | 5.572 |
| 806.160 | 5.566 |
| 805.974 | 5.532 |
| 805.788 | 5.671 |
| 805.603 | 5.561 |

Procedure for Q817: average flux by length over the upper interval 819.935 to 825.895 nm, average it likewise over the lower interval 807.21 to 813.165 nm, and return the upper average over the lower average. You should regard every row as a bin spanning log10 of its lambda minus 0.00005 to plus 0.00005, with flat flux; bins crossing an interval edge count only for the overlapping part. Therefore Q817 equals 0.98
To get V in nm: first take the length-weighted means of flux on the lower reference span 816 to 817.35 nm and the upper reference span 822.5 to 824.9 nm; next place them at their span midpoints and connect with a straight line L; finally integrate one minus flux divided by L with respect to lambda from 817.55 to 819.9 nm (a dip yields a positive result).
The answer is 0.12 nm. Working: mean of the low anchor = 5.52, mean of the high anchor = 5.44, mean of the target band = 5.22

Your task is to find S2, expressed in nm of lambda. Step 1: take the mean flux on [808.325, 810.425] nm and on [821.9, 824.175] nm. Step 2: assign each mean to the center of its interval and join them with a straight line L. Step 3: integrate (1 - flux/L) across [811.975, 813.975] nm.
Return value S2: -0.04 nm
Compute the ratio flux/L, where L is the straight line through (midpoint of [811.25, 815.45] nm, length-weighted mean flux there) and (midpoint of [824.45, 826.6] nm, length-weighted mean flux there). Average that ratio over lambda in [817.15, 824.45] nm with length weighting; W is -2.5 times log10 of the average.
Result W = 0.02 mag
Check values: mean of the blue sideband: 5.51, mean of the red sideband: 5.43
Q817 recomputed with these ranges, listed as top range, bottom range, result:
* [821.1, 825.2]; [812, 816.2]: 0.98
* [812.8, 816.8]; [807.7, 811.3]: 1.00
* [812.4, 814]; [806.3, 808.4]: 1.00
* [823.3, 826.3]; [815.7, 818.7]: 1.00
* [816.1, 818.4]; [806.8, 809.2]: 1.00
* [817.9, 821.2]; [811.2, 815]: 0.95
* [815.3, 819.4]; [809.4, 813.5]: 0.98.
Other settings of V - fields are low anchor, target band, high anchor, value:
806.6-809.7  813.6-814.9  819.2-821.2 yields -0.02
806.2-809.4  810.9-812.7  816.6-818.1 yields -0.01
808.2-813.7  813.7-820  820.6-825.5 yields 0.07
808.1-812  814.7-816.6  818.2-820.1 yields -0.07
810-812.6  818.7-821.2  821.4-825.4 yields 0.07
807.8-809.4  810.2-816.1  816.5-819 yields -0.09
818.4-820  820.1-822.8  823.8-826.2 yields -0.05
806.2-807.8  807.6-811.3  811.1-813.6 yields 0.04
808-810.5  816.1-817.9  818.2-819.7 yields -0.14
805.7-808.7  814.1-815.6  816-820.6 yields -0.02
